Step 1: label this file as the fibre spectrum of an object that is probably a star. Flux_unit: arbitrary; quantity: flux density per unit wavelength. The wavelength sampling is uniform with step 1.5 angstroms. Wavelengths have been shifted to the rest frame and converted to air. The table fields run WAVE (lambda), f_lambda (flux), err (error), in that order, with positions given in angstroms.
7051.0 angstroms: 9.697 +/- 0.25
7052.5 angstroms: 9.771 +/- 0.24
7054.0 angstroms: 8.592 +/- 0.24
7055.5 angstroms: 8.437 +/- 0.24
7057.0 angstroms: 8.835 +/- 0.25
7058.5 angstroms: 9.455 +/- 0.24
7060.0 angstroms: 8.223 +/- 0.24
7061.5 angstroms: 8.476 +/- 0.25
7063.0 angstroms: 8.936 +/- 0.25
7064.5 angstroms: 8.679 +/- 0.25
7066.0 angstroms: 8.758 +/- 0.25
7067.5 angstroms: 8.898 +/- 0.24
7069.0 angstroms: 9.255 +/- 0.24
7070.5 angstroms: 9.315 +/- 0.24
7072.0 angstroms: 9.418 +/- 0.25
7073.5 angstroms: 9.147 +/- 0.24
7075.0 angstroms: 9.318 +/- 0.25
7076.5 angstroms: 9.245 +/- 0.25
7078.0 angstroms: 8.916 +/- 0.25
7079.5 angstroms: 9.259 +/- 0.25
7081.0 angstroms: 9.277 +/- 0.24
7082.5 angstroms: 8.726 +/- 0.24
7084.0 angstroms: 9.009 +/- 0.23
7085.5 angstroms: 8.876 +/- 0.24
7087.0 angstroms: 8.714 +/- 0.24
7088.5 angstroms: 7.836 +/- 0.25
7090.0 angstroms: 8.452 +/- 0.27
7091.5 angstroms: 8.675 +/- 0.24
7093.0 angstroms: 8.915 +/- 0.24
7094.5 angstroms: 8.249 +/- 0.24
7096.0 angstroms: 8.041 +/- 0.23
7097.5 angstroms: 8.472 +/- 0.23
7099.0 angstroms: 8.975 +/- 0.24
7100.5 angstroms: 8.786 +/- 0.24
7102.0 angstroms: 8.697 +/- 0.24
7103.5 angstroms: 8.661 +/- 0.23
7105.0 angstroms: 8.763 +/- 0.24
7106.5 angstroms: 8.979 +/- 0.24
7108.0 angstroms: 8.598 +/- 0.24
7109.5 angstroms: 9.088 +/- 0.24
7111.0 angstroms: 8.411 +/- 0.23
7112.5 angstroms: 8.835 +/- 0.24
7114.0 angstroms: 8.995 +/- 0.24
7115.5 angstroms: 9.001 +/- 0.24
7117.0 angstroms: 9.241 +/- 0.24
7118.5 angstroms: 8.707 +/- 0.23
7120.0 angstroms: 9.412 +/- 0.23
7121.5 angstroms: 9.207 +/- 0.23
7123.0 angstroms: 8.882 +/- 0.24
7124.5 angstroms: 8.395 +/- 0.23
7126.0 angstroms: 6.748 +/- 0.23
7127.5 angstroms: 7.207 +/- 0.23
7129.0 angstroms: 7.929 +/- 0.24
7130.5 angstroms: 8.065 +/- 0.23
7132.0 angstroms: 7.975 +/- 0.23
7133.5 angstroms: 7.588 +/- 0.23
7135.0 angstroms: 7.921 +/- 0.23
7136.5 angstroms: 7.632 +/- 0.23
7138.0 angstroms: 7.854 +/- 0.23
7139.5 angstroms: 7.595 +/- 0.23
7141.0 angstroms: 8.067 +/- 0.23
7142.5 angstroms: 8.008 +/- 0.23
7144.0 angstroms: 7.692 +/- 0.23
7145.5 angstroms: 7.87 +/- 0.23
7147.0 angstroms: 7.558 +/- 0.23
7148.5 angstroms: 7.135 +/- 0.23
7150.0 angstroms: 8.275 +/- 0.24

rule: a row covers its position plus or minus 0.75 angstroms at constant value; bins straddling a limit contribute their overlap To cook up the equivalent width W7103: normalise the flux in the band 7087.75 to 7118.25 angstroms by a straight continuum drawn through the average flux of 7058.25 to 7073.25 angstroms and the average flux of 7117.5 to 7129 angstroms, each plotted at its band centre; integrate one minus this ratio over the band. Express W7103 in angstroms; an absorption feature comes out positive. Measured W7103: -0.5 angstroms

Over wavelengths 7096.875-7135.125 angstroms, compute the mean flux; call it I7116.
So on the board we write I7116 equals 8.53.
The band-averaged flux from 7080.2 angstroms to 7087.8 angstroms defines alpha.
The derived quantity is 8.92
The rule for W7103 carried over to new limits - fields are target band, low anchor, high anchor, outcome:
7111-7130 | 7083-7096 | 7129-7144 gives -1.03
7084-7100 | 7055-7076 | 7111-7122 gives 0.77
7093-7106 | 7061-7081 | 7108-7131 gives 0.23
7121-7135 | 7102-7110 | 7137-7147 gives 0.39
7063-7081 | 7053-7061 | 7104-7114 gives -0.74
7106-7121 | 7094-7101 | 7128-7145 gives -1.28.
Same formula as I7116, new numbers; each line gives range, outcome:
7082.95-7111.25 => 8.65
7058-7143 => 8.61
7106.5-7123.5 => 8.95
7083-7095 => 8.6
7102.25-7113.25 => 8.76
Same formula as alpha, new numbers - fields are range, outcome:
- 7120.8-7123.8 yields 9.03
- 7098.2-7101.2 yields 8.88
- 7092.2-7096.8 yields 8.41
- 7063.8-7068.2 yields 8.78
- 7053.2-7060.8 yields 8.71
